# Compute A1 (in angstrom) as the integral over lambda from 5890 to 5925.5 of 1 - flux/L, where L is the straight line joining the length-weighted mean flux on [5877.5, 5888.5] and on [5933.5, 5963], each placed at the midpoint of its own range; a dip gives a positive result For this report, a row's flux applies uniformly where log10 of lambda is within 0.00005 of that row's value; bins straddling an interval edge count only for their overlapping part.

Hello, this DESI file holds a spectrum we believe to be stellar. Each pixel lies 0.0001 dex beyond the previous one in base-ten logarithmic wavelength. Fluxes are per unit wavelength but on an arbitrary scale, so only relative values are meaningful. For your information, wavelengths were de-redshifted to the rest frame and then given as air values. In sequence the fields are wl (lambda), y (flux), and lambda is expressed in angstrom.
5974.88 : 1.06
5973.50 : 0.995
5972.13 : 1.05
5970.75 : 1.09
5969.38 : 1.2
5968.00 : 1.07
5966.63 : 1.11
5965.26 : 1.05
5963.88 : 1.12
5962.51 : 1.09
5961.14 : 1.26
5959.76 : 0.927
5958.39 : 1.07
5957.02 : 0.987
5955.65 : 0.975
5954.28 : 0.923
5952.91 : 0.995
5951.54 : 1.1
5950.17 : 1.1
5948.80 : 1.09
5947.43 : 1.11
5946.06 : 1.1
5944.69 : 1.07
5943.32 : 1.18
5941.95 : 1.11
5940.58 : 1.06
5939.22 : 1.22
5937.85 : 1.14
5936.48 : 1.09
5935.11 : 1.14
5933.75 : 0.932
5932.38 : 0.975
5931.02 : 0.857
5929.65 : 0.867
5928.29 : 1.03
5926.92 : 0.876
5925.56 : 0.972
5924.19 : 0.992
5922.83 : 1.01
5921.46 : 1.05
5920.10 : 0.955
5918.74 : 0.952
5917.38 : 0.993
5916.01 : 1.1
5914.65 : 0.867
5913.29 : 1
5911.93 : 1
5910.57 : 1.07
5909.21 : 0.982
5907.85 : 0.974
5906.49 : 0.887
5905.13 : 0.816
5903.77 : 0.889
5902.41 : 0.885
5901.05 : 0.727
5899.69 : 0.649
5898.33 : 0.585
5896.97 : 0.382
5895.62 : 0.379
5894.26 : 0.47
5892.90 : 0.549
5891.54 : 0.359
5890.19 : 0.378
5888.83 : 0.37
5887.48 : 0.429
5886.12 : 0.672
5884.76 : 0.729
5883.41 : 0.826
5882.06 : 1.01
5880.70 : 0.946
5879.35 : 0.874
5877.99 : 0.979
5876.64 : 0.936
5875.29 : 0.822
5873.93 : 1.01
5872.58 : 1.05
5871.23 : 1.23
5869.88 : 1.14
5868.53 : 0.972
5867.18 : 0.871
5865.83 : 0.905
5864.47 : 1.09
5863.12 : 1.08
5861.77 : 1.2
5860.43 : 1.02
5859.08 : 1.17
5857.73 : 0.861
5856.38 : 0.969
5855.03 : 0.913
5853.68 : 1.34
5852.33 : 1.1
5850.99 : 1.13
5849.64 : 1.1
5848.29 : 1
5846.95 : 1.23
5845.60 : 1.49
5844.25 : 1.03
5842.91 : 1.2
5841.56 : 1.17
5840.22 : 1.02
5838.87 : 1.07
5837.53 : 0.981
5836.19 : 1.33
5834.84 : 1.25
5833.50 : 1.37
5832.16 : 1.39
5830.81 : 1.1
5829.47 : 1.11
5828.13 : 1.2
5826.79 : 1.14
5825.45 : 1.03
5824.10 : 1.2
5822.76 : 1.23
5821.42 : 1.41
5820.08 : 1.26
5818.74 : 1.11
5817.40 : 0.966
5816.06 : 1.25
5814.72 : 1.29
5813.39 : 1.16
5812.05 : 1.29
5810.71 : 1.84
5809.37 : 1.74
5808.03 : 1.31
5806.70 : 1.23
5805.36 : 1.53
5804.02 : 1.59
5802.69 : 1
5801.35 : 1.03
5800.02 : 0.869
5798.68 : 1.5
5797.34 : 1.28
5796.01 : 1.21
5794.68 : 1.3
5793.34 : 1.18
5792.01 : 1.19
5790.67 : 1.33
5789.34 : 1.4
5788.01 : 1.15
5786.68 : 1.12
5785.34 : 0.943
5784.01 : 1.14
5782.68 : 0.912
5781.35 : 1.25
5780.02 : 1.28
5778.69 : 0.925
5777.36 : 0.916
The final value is 3.8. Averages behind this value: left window 0.791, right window 1.08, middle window 0.813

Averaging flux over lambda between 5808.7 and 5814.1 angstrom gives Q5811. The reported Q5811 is 1.51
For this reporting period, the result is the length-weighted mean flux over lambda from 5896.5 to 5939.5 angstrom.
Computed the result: 0.933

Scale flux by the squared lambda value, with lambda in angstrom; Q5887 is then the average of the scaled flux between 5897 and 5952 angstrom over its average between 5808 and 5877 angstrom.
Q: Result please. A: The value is 0.87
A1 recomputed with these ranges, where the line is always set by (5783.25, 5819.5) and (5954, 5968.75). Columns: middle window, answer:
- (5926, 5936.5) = 1.26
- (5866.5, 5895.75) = 9.59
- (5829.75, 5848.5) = 0.29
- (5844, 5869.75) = 2.35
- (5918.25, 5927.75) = 1.13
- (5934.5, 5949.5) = -0.52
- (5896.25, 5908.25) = 4.05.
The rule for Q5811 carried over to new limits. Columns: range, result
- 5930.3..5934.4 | 0.92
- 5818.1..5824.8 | 1.24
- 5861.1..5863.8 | 1.14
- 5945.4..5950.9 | 1.1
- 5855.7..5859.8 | 0.999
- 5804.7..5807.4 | 1.38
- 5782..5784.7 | 1.03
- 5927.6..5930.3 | 0.949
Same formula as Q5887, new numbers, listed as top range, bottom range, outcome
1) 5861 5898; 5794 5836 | 0.65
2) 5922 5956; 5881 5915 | 1.47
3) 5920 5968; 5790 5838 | 0.87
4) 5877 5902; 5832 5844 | 0.55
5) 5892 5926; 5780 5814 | 0.69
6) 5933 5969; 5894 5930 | 1.26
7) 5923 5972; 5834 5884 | 1.02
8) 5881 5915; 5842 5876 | 0.67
